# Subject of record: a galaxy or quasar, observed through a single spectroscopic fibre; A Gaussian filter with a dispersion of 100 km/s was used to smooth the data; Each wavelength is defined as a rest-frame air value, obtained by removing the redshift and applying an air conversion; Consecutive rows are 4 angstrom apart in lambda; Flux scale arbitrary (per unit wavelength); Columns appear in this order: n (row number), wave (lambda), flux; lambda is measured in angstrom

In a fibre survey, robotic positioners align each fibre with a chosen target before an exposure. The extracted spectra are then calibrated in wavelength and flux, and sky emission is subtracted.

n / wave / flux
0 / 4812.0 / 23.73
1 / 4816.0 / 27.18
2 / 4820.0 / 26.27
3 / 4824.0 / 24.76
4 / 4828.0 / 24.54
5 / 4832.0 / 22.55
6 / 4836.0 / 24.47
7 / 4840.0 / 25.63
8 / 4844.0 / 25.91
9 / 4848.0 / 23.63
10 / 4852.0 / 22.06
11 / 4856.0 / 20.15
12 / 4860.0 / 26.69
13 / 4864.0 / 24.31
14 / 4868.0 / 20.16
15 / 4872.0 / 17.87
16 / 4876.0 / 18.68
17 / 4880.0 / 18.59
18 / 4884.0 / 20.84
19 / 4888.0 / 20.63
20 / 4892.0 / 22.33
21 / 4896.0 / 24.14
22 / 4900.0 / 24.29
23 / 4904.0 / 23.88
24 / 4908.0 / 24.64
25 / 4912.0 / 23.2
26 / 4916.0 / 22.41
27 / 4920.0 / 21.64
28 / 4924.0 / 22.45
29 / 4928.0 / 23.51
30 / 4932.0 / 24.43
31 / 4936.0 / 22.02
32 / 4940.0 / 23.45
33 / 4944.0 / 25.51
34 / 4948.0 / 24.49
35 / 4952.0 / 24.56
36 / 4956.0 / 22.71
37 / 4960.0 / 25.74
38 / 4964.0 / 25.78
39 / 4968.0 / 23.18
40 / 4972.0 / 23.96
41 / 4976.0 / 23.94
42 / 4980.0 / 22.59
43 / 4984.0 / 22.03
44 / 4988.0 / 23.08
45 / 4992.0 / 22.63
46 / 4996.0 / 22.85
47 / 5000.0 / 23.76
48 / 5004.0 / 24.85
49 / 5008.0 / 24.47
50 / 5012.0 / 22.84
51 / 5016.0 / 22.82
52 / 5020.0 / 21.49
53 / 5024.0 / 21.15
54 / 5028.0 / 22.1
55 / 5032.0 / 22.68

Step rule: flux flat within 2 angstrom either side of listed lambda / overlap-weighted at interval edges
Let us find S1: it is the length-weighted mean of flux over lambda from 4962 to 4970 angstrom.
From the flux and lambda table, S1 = 24.5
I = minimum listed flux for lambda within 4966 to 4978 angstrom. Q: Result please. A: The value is 23.18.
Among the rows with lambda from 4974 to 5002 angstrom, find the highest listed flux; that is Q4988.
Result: 23.94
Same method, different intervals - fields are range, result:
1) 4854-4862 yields 26.69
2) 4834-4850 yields 25.91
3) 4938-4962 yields 25.74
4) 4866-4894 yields 22.33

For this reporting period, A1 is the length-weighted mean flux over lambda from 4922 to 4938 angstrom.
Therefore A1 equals 23.1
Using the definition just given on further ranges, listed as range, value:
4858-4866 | 25.5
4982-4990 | 22.6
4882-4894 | 21.3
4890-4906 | 23.7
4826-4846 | 24.6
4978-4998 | 22.6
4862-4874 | 20.8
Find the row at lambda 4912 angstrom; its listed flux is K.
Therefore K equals 23.2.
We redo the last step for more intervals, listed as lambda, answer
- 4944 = 25.51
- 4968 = 23.18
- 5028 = 22.1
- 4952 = 24.56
